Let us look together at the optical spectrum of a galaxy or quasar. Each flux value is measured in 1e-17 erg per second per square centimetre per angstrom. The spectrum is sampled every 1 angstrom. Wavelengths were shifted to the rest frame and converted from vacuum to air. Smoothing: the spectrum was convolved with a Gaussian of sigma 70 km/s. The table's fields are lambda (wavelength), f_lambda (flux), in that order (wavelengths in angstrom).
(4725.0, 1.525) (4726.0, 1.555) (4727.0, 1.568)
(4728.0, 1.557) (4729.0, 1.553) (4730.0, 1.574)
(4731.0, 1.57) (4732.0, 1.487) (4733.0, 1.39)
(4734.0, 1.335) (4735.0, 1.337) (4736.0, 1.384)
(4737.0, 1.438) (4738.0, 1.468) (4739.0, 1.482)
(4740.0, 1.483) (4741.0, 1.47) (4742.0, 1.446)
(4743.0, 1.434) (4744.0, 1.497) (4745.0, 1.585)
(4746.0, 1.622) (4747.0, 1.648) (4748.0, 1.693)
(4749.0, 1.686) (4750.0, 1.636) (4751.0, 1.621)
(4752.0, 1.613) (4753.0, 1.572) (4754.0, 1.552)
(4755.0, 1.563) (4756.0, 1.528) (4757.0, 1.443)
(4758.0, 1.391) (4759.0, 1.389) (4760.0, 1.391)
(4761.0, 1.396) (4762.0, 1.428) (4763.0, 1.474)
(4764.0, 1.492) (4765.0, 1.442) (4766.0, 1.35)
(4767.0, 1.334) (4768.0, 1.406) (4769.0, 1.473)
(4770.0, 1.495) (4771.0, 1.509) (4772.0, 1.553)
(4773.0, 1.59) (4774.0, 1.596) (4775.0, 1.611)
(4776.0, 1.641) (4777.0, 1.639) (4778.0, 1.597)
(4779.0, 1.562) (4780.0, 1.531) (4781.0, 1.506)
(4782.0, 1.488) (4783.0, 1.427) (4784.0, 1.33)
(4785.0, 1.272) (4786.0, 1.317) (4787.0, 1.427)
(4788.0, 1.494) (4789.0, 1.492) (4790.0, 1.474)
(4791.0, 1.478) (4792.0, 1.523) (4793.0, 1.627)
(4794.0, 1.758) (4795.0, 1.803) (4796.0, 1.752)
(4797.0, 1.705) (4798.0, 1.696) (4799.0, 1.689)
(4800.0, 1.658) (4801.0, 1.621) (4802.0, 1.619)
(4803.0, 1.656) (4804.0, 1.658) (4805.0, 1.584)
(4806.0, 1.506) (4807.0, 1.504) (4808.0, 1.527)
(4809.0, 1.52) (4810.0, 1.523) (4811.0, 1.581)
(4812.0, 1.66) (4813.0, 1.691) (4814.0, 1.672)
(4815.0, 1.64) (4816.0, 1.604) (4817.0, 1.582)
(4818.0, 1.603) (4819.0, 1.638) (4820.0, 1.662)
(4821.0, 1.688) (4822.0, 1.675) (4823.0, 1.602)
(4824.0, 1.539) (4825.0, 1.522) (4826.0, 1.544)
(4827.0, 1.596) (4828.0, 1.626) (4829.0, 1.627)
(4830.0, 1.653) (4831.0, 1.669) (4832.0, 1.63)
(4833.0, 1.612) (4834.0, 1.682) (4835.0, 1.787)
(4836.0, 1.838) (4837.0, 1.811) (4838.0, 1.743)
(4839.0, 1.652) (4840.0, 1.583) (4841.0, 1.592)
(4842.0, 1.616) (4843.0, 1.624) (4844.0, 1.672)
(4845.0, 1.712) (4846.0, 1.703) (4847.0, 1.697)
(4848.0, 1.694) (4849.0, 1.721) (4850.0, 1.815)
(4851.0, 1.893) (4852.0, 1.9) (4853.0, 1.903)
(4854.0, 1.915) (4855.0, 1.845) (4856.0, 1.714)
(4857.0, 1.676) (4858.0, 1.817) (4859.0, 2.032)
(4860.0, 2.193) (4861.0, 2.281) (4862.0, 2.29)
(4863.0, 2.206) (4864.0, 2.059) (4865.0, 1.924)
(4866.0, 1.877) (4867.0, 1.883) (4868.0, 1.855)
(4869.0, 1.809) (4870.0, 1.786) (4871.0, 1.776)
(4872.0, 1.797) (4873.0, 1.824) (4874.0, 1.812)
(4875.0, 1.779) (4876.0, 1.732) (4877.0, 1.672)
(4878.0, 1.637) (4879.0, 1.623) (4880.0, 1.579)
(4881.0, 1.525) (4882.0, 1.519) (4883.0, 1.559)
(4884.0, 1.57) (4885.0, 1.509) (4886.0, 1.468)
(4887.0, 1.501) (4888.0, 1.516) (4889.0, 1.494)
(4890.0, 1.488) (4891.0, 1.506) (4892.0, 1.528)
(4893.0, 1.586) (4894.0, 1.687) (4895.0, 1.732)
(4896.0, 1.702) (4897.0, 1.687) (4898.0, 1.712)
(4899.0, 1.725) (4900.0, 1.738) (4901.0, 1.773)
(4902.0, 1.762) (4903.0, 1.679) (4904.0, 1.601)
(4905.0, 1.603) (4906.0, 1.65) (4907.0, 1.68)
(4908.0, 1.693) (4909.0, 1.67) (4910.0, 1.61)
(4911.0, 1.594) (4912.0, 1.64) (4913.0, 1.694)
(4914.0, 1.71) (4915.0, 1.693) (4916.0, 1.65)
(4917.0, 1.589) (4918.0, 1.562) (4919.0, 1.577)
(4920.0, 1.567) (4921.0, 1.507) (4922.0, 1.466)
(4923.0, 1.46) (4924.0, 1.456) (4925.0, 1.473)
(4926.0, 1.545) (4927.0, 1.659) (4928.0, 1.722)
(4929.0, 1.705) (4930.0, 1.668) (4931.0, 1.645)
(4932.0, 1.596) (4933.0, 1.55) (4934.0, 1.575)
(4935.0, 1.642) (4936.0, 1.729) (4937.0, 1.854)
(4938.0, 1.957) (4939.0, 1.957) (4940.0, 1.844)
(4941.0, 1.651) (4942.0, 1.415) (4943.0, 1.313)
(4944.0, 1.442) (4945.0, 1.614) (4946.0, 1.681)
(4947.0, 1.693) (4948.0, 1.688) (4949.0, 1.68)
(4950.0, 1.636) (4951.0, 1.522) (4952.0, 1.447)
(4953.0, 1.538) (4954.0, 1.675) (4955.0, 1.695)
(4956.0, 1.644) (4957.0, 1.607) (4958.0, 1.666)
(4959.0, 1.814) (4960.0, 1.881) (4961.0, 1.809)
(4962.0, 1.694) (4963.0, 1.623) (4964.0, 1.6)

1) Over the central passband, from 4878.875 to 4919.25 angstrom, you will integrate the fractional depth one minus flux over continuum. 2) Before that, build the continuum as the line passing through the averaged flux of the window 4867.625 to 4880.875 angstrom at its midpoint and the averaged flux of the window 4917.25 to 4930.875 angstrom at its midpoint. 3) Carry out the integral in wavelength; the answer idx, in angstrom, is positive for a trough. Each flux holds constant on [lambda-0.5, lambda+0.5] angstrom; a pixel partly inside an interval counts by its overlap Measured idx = 0.79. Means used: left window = 1.74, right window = 1.57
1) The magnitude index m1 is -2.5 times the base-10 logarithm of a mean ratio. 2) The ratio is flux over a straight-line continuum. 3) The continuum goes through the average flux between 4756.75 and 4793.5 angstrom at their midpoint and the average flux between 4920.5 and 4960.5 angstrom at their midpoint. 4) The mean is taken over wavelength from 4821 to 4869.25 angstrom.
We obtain -0.15 mag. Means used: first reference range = 1.48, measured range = 1.78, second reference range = 1.63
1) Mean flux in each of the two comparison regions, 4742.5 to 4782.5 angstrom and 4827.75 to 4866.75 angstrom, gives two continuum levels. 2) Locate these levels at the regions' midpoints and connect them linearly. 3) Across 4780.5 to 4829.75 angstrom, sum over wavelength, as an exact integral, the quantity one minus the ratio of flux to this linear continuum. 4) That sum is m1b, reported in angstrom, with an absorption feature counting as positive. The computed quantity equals 2.5 angstrom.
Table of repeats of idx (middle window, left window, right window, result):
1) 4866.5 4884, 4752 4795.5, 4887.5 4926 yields -1.36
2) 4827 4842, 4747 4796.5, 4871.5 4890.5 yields -0.98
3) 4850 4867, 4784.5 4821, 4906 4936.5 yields -3.85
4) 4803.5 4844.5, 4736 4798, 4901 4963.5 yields -1.75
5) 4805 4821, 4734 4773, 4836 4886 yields 0.54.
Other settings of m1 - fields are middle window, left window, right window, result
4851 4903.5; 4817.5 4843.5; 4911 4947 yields -0.08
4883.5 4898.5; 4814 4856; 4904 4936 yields 0.04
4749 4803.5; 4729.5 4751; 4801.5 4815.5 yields 0.02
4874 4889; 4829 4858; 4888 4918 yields 0.06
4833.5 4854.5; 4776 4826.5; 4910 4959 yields -0.10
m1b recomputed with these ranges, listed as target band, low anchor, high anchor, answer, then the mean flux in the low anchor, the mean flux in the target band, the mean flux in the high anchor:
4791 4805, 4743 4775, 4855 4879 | -0.14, 1.52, 1.66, 1.88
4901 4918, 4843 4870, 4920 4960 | 0.62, 1.88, 1.66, 1.63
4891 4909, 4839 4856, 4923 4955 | 0.03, 1.74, 1.67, 1.63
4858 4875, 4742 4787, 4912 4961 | -3.99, 1.51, 1.95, 1.63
